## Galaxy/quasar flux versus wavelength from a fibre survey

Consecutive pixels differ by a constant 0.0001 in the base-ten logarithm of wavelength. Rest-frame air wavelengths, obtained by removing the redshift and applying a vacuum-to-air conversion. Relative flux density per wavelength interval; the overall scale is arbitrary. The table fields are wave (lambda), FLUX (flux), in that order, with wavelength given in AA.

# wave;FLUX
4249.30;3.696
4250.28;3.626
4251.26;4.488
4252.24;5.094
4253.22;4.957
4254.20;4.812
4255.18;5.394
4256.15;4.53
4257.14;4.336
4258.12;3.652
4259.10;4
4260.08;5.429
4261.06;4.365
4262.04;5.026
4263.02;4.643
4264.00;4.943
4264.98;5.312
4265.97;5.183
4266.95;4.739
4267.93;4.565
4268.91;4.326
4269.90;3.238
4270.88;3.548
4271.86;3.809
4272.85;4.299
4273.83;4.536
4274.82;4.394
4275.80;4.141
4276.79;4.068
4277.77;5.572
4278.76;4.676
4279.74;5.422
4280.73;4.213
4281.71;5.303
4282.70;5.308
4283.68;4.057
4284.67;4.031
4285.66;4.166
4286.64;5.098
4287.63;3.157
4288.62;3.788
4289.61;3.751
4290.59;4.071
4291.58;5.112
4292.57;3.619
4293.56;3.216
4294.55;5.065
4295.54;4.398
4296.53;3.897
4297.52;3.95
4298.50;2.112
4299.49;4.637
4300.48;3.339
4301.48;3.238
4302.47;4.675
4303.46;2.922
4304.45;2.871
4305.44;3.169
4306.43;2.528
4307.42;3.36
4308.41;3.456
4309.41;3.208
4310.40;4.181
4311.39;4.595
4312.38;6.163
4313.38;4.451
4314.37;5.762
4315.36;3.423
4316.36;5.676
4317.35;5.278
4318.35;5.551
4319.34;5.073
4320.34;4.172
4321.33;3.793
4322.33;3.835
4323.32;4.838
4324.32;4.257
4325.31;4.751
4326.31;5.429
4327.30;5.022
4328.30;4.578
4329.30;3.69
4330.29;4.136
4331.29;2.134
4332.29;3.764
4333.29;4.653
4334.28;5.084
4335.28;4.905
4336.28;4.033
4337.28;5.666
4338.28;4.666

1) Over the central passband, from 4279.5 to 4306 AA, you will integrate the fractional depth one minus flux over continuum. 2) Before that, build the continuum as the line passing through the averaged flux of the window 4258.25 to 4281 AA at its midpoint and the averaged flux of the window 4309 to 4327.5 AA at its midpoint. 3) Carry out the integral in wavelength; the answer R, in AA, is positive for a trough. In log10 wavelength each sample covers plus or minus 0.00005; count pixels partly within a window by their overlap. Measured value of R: 3.5 AA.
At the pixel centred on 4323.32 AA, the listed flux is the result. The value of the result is 4.838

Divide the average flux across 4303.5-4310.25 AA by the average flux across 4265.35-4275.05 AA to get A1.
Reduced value 0.7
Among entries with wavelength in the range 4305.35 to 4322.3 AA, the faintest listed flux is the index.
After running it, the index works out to 2.528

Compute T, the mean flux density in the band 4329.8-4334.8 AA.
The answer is 3.96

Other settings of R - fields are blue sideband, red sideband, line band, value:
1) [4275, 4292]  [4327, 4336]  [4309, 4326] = -1.6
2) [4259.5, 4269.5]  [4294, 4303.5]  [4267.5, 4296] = 0.2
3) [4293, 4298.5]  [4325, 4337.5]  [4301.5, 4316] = 0.7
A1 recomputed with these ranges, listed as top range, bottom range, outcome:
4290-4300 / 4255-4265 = 0.86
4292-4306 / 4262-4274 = 0.82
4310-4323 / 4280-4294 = 1.13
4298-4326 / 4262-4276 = 0.93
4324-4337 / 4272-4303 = 1.03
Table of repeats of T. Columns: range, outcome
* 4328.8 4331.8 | 3.32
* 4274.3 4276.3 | 4.26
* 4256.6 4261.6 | 4.36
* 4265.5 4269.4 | 4.71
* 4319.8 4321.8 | 4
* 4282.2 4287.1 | 4.53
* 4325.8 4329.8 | 4.68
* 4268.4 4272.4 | 3.74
